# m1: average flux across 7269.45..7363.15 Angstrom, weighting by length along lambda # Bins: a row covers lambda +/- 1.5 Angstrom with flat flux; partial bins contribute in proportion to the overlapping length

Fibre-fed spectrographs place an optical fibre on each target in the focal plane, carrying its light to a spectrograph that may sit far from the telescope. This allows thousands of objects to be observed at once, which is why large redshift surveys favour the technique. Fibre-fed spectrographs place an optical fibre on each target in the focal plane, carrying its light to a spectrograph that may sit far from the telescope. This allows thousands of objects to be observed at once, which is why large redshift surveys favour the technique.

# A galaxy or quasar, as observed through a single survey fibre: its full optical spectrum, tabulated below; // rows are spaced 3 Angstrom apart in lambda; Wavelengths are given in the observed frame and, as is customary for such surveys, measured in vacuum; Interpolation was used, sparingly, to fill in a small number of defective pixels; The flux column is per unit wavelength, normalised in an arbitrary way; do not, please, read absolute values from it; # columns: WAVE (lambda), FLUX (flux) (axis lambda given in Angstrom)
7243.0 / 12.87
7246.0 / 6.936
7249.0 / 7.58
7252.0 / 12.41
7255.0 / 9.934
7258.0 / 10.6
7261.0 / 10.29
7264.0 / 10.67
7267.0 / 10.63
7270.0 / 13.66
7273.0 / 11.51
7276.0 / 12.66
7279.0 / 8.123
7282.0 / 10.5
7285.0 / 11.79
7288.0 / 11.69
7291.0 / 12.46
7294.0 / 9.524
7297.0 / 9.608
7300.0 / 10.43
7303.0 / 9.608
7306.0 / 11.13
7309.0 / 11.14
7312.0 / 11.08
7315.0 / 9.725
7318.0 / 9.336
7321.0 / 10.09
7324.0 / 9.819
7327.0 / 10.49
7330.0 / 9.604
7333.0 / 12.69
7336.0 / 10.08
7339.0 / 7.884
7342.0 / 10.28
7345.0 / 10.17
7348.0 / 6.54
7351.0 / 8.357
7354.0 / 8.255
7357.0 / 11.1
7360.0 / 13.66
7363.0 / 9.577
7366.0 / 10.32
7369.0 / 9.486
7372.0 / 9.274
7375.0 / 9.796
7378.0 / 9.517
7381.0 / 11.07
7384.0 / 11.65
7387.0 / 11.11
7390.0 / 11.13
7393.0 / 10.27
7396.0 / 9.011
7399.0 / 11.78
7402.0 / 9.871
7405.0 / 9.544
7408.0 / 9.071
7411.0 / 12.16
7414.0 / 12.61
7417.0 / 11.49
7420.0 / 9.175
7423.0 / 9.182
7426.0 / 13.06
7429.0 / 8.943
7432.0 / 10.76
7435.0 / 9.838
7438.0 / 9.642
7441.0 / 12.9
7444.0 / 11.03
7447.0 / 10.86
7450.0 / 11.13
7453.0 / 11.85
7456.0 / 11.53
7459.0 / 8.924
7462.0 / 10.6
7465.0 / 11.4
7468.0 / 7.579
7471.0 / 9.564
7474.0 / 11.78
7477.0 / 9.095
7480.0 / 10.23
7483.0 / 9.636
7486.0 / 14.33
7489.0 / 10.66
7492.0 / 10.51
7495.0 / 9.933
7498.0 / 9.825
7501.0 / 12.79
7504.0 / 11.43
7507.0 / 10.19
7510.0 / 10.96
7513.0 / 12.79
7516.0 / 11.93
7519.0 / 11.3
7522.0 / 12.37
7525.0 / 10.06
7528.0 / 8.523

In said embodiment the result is 10.4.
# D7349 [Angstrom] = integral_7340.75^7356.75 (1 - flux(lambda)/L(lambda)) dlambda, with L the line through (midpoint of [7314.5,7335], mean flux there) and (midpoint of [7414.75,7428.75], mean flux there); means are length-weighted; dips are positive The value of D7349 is 2.3 Angstrom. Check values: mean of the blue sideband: 10.3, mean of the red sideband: 10.7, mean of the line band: 8.88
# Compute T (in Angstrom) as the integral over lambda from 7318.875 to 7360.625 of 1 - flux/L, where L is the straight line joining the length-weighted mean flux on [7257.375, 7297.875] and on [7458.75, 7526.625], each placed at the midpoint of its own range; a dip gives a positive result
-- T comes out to 4.2 Angstrom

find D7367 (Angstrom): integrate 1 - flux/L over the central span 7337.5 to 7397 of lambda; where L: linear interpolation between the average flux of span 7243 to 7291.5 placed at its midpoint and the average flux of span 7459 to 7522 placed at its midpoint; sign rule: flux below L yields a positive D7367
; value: 4.68 Angstrom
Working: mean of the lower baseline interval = 10.7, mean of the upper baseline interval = 10.8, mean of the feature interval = 9.93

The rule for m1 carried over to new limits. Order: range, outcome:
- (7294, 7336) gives 10.3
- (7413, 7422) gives 10.9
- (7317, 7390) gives 10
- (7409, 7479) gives 10.6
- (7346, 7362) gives 9.6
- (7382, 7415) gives 10.7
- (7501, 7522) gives 11.6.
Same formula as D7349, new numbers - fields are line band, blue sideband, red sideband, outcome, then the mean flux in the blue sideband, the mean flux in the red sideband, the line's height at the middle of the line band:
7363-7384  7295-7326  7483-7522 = 1.1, 10.2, 11.4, 10.6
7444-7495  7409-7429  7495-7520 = 2.7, 11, 11.3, 11.2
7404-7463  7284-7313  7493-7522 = 2.1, 10.8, 11.3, 11.1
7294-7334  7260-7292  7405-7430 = 2.9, 11.3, 10.7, 11.1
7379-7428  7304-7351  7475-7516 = -1.4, 9.95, 11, 10.4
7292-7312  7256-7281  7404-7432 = 1.0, 11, 10.6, 10.9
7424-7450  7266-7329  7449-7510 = -0.5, 10.7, 10.7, 10.7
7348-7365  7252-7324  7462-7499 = 1.2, 10.7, 10.4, 10.6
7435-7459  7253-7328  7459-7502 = -1.2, 10.7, 10.5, 10.5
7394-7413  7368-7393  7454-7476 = 0.1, 10.4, 10.2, 10.3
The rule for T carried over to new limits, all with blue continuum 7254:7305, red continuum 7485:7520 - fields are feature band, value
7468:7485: 1.98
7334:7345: 1.30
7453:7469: 1.41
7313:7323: 1.02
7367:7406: 2.79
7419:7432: 1.12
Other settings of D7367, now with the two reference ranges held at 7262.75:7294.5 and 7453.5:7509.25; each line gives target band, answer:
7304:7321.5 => 1.2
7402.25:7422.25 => 0.5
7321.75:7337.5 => 0.8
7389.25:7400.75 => 0.4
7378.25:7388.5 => -0.1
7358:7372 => 0.5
